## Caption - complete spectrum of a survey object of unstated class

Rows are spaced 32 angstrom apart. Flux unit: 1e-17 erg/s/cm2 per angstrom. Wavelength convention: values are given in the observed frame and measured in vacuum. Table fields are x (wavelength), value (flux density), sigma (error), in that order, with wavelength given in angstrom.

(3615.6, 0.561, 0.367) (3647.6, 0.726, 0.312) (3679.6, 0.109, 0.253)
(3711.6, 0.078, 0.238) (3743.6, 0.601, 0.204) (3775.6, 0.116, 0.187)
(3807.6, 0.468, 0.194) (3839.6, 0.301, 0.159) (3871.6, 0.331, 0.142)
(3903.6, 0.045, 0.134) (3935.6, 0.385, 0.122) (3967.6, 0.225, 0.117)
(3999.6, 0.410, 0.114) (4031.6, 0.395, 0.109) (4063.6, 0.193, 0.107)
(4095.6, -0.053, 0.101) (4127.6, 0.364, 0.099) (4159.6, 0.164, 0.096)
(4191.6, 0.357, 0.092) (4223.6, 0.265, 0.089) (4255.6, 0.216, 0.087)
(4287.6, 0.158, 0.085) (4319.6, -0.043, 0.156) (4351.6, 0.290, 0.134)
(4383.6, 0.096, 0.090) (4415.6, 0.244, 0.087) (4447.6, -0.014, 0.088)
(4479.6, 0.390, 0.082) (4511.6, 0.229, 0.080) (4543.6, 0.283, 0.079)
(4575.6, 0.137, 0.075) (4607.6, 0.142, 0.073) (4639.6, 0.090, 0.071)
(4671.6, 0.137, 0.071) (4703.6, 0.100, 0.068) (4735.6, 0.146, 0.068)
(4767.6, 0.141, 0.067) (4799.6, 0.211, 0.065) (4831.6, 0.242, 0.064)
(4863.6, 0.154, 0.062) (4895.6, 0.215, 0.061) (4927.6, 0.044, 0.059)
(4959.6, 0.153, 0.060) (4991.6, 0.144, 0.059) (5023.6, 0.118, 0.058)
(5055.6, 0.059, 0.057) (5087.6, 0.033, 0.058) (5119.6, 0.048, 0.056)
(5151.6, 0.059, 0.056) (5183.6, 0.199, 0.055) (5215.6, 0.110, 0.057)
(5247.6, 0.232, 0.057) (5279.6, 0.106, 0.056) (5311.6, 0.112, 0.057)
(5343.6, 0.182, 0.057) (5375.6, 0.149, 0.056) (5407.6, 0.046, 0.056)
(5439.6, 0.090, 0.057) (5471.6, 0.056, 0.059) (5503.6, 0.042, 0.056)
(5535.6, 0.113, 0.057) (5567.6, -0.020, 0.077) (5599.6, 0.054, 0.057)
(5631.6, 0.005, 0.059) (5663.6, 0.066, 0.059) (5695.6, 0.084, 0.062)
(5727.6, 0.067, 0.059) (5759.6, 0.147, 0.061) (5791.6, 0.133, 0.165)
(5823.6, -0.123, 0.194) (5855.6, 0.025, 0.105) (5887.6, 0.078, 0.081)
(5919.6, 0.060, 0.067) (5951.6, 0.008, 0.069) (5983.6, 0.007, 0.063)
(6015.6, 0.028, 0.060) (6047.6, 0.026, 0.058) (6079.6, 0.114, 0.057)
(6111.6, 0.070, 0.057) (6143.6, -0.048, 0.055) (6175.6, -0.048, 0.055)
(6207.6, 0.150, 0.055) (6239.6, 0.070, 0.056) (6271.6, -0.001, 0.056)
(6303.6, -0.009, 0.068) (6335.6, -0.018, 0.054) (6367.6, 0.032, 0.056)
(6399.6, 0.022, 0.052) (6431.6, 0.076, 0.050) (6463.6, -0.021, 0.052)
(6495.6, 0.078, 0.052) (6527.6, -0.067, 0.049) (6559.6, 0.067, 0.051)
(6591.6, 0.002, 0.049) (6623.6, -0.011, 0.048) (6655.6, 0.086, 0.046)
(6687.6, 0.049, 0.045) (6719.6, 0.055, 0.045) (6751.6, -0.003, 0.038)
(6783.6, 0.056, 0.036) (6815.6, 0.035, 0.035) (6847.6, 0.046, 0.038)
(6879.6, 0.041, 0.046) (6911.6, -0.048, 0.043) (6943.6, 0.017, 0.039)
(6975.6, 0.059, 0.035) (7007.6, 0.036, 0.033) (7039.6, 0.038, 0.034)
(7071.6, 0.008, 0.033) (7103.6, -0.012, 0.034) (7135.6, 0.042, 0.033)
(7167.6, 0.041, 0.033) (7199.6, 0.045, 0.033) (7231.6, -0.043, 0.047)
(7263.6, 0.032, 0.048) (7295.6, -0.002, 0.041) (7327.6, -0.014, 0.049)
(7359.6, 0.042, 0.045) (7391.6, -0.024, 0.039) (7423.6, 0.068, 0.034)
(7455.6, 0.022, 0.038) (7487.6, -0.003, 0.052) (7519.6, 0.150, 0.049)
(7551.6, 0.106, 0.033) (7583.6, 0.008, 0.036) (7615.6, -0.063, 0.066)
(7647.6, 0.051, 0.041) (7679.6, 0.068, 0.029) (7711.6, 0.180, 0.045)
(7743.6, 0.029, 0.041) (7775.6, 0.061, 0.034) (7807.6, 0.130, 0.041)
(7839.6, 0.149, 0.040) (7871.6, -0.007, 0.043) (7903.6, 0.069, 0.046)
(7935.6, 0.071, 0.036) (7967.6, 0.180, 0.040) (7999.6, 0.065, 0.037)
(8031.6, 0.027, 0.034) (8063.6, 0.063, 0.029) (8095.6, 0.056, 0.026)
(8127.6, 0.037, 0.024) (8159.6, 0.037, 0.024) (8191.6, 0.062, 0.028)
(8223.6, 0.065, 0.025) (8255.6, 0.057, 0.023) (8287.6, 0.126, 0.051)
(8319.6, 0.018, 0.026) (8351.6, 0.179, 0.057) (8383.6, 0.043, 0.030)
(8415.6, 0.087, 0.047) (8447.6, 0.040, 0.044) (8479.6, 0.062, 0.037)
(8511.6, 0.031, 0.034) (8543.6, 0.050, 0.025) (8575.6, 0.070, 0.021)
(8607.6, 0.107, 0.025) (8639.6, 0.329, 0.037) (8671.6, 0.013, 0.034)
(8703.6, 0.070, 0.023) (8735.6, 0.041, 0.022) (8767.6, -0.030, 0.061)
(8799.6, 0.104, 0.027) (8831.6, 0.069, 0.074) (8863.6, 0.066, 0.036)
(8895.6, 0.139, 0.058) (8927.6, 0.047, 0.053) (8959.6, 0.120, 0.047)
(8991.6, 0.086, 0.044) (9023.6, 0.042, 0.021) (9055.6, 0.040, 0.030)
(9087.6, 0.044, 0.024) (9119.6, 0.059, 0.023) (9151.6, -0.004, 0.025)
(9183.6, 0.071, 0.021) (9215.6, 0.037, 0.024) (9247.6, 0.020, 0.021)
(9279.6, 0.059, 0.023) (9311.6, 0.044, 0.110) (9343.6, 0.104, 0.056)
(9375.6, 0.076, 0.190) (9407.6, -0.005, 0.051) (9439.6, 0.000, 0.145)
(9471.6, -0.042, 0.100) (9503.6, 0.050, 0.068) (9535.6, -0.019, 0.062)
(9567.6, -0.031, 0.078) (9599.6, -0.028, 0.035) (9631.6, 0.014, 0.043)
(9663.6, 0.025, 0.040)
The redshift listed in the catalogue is 1.314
